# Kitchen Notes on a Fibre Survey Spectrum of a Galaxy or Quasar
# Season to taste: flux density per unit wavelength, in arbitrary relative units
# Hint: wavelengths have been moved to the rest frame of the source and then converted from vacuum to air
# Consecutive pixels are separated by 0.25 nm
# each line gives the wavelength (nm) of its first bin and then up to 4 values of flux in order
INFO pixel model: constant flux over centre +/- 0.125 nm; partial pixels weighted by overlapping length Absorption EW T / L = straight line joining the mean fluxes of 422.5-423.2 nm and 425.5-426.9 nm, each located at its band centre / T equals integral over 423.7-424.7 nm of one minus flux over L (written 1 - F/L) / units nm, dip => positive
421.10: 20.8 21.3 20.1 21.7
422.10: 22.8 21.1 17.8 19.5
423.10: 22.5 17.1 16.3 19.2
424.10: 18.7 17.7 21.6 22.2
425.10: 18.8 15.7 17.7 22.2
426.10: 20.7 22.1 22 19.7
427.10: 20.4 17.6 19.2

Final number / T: 0.06 nm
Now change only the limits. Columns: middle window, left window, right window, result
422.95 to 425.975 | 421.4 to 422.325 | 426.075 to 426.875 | 0.319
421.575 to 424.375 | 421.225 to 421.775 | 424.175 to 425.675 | 0.062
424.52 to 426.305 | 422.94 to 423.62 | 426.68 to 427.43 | -0.056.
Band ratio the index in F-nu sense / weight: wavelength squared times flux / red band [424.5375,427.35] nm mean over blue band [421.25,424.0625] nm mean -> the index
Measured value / 1.03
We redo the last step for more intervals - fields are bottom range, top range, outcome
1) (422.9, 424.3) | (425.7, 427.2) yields 1.14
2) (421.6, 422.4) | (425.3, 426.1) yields 0.90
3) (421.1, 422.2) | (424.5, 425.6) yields 0.92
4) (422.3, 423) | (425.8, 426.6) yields 1.14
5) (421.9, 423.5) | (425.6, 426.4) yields 1.06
